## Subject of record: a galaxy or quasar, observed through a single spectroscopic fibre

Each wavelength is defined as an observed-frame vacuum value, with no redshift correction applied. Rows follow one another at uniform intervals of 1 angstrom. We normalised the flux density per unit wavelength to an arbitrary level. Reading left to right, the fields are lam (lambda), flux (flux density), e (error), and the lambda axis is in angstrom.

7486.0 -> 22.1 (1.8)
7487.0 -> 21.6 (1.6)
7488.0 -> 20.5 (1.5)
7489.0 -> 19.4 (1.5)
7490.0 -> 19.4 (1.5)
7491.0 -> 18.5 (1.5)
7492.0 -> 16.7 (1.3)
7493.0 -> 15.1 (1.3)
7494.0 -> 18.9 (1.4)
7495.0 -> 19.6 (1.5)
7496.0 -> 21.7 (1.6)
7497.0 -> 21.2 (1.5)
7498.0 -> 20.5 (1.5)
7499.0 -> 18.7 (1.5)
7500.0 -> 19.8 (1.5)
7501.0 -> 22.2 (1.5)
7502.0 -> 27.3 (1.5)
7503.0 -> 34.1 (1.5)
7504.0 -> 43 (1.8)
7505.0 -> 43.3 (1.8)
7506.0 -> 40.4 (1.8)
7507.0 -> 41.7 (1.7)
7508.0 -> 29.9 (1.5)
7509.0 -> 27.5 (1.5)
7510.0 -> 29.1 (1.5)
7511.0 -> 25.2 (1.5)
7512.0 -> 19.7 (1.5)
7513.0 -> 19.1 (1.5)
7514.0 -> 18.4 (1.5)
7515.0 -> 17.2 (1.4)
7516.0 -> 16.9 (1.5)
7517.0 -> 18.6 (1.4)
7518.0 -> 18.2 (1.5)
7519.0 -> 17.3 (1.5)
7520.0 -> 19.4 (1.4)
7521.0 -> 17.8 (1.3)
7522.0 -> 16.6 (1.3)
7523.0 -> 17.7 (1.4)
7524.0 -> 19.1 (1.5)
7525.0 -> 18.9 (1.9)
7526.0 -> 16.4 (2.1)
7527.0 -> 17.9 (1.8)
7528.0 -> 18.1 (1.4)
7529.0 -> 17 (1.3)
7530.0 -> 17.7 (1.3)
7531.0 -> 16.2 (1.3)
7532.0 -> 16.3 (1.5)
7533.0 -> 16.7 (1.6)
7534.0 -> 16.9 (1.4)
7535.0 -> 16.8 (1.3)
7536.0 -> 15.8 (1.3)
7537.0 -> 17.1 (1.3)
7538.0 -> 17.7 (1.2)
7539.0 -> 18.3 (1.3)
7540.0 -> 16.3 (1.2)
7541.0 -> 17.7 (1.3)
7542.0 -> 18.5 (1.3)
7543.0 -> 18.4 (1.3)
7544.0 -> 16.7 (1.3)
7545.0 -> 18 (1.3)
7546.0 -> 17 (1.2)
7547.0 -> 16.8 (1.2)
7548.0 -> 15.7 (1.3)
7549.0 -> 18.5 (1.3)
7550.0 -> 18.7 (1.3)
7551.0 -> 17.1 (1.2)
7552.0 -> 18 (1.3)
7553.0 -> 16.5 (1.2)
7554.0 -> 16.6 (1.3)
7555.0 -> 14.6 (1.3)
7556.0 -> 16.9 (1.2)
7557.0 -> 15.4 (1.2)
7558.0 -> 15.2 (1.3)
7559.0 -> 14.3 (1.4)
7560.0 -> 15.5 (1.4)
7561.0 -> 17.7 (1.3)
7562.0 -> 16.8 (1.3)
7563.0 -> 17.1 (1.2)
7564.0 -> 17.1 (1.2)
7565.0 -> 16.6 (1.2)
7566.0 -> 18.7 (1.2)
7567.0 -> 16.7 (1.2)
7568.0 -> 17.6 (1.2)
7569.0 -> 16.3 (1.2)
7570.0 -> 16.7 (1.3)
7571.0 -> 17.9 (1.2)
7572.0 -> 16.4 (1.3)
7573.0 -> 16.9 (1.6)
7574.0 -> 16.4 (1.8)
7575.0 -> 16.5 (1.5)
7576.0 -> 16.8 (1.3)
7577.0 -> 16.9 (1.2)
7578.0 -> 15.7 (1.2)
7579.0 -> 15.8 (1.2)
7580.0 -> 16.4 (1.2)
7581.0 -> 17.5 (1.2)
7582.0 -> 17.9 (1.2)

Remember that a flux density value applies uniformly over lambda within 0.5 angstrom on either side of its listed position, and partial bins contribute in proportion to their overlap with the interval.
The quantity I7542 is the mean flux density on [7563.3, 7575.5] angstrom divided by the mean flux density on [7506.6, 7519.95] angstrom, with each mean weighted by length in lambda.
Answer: 0.75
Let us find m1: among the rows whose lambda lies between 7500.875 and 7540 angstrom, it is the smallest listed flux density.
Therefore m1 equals 15.8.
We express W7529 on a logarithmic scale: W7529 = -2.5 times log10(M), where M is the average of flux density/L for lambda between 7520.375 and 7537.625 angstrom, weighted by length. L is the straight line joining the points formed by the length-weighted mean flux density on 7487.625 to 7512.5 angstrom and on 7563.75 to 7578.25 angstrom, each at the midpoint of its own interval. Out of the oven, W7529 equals 0.259 mag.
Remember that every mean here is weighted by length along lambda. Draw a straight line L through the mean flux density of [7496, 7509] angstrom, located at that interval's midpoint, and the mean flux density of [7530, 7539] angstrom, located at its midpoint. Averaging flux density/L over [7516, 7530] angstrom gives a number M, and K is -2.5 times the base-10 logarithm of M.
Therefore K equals 0.193 mag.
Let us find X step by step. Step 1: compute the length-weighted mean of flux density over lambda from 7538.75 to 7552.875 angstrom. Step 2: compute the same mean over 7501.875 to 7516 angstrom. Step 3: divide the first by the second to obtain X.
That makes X 0.60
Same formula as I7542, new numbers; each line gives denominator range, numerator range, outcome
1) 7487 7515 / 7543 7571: 0.68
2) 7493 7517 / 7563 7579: 0.66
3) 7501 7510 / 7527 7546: 0.50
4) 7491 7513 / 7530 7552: 0.66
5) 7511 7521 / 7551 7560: 0.86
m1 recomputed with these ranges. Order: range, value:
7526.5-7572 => 14.3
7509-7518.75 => 16.9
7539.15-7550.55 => 15.7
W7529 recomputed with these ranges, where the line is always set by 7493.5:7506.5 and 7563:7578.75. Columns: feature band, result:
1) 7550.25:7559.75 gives 0.19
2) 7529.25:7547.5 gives 0.24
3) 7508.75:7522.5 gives 0.24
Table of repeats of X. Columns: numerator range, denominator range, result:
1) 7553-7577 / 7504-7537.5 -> 0.77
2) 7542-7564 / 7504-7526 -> 0.71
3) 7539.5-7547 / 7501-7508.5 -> 0.48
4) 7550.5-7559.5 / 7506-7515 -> 0.60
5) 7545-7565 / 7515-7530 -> 0.93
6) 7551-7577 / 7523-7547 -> 0.96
